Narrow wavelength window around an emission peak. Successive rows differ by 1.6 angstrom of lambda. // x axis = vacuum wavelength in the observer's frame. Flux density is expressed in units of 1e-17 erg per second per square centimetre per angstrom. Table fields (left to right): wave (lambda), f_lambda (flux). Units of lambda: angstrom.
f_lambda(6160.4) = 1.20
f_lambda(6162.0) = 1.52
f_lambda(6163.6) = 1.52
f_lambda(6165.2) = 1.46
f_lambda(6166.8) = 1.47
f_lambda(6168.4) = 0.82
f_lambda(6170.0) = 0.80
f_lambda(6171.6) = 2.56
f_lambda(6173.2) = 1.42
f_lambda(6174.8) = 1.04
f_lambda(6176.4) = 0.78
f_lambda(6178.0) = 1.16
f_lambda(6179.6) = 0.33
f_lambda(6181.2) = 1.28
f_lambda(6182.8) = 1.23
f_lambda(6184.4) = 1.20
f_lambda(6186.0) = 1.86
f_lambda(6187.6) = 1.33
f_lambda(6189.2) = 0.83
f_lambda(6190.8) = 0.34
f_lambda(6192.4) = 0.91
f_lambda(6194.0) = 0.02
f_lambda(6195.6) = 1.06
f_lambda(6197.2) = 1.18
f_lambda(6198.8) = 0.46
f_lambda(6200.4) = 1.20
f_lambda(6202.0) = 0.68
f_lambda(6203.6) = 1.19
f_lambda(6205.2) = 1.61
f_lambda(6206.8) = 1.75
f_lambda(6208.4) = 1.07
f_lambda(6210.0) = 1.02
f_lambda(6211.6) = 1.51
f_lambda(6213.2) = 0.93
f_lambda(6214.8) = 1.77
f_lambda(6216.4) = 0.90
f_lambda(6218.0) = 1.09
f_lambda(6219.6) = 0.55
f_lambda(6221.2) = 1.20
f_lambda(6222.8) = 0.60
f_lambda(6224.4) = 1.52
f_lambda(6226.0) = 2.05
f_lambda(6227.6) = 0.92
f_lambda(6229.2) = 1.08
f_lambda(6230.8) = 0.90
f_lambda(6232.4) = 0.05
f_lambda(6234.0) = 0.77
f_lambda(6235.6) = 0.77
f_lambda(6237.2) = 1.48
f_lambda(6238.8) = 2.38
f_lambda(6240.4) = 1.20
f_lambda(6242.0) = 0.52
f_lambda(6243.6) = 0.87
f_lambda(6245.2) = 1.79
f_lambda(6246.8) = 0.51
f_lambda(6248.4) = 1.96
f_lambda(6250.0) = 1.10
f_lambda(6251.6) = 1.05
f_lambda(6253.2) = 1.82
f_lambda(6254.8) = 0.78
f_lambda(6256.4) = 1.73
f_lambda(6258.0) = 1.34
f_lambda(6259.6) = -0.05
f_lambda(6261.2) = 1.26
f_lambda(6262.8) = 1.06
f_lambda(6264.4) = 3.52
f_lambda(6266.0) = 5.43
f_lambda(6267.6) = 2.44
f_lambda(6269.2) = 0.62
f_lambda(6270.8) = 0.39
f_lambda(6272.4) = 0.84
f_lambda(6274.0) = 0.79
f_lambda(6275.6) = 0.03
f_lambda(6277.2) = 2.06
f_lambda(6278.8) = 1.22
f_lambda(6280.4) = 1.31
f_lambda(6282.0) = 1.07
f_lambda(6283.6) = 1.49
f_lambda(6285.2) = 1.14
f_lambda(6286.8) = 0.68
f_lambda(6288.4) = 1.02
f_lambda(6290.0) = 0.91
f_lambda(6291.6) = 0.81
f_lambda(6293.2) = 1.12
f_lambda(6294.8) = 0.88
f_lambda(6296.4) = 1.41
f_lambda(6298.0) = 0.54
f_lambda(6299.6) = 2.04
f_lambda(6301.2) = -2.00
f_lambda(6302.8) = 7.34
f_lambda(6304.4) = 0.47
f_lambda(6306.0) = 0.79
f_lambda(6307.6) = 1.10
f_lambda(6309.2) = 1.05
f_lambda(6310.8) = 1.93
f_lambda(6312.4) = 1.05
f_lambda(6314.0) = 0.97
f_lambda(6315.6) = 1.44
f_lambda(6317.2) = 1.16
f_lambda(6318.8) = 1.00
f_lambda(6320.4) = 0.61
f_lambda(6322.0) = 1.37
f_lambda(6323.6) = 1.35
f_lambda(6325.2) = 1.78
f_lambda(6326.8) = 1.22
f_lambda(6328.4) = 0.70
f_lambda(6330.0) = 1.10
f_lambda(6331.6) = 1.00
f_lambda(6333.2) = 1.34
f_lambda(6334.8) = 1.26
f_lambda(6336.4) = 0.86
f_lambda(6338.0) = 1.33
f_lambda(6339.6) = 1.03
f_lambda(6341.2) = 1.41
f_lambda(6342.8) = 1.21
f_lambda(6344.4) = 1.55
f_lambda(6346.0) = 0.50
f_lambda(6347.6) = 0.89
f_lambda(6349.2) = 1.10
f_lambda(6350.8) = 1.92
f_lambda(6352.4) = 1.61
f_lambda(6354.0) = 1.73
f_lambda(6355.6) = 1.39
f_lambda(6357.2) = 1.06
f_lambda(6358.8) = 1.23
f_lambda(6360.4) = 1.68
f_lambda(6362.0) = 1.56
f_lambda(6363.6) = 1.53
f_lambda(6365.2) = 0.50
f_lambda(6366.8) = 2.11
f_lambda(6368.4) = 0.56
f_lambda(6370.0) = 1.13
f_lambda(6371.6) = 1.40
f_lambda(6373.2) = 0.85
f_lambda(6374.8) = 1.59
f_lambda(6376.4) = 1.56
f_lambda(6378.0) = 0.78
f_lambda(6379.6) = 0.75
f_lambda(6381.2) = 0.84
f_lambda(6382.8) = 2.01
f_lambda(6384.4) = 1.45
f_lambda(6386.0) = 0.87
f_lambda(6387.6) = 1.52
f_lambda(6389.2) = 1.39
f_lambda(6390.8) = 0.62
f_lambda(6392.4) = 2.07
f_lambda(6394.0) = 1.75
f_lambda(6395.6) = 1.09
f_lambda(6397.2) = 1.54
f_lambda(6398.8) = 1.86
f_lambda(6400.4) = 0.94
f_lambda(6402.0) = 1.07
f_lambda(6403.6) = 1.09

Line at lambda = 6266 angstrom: H-beta 4861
